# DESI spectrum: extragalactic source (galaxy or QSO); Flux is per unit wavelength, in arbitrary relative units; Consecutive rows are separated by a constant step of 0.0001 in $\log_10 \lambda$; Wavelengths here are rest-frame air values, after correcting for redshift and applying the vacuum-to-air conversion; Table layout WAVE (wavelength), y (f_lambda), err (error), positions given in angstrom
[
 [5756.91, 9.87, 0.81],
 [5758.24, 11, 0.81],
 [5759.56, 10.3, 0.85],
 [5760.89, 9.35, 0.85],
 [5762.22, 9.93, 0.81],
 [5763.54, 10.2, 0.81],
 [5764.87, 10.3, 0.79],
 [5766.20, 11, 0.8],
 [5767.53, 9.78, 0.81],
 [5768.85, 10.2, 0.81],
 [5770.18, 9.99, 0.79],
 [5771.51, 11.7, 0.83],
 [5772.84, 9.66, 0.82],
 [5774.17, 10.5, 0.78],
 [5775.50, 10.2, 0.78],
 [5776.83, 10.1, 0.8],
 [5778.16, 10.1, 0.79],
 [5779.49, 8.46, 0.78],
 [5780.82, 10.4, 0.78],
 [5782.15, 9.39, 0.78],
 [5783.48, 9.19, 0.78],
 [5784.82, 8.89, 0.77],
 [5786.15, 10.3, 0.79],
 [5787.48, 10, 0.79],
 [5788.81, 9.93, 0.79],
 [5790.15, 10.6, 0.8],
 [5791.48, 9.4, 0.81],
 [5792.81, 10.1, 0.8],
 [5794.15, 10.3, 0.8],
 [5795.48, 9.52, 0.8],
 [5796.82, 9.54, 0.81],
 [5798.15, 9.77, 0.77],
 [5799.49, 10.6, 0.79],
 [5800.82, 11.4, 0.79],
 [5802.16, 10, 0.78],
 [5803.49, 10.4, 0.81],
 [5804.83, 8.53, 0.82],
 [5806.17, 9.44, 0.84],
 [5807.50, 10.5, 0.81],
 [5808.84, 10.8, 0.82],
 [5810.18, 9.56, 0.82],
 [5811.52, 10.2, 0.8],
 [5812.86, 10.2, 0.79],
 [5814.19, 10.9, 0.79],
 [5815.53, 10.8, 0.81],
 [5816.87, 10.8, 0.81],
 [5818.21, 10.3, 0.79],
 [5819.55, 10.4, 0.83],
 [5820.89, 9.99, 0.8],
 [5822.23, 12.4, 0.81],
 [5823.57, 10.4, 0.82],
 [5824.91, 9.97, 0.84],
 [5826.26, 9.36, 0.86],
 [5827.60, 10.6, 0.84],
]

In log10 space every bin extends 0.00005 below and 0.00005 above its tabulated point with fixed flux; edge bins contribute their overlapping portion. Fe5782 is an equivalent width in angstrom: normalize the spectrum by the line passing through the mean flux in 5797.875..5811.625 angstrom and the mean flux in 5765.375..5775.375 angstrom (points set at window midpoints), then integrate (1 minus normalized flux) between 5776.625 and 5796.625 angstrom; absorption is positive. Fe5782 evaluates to 1.0 angstrom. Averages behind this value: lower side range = 10.4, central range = 9.76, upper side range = 10.1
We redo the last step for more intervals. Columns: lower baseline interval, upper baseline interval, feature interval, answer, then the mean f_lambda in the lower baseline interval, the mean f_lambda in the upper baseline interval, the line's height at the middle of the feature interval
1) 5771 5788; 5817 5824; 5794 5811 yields 0.6 angstrom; 9.9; 10.7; 10.4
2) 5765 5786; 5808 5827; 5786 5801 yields 0.2 angstrom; 9.99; 10.4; 10.2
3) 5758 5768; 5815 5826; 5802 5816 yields 0.5 angstrom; 10.2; 10.6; 10.5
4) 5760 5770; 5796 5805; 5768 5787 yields 0.3 angstrom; 10.1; 10.1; 10.1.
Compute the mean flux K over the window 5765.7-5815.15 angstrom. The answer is 10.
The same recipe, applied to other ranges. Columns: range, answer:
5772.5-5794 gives 9.84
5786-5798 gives 9.95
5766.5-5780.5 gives 10.1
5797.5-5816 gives 10.2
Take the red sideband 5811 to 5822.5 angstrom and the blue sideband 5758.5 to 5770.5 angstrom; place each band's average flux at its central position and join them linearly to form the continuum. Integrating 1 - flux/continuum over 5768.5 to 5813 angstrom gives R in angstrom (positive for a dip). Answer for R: 1.7 angstrom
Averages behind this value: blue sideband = 10.2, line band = 9.99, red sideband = 10.6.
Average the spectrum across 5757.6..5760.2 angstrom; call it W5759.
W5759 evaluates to 10.7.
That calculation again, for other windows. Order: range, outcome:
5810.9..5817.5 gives 10.6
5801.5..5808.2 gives 9.78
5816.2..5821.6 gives 10.4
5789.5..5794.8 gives 10.1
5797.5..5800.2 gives 10.2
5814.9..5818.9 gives 10.6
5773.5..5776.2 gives 10.3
